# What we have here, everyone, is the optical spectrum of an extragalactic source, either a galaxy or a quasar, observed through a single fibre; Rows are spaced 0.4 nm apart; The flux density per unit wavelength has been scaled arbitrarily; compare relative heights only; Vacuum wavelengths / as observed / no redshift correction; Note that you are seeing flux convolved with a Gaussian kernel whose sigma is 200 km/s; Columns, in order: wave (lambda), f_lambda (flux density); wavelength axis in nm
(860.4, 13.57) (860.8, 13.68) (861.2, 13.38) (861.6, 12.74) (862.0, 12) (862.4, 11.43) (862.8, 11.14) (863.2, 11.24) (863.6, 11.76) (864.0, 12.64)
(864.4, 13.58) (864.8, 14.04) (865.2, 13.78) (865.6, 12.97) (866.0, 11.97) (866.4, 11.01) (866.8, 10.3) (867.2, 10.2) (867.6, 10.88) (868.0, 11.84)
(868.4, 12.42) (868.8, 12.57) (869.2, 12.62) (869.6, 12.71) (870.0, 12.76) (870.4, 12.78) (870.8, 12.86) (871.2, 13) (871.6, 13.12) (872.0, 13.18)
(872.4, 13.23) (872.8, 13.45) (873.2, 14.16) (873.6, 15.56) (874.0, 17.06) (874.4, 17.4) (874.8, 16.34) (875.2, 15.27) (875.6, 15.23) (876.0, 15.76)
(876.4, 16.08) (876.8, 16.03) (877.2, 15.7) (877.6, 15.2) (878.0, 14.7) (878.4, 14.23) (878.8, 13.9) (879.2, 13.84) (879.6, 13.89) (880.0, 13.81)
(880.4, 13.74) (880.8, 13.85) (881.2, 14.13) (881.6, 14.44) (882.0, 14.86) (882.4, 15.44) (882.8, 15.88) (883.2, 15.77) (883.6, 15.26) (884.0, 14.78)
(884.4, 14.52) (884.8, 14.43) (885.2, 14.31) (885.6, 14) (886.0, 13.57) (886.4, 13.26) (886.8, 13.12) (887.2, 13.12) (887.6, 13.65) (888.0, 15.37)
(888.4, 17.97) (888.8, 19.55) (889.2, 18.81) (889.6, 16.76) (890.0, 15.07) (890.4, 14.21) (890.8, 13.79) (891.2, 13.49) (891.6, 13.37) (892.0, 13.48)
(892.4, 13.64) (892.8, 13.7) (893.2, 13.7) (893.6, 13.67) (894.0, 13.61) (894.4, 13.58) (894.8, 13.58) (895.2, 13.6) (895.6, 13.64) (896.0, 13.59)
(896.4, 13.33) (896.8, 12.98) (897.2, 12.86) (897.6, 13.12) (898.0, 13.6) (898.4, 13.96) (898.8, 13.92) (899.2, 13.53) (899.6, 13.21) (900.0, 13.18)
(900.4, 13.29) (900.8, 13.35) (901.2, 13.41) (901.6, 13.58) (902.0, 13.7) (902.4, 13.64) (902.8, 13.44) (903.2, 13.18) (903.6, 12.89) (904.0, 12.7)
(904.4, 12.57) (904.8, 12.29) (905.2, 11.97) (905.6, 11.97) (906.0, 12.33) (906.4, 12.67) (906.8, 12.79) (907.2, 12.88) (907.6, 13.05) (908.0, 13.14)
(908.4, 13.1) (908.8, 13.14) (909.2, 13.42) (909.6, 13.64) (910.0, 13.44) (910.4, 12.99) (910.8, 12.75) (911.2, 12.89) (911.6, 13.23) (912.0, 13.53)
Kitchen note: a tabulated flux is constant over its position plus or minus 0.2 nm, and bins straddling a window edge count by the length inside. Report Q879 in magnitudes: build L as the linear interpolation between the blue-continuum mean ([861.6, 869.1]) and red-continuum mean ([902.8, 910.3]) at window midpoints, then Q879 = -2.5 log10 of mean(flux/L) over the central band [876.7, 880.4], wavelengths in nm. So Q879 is -0.18 mag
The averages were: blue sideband 12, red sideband 12.9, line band 14.5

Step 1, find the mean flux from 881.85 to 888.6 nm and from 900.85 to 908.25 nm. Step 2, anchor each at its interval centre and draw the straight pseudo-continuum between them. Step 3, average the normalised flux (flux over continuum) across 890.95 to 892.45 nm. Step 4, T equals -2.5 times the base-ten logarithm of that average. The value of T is 0.046 mag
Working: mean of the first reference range 14.7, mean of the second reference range 12.9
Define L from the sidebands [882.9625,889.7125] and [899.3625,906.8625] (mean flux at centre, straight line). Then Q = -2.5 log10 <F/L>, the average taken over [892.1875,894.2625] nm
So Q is 0.05 mag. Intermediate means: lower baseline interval 15.2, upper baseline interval 13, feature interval 13.7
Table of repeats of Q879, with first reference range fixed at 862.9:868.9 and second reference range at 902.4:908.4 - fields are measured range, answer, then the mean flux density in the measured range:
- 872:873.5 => -0.13 mag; 13.7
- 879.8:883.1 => -0.18 mag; 14.6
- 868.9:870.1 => -0.05 mag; 12.7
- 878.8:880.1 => -0.13 mag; 13.9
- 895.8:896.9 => -0.06 mag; 13.3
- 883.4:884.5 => -0.20 mag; 14.9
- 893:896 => -0.09 mag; 13.6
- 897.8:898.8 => -0.10 mag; 13.8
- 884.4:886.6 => -0.13 mag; 14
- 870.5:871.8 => -0.07 mag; 13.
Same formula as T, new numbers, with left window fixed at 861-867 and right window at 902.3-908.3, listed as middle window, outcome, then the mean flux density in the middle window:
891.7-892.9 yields -0.08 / 13.6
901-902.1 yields -0.07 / 13.6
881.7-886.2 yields -0.18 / 14.8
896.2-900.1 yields -0.06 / 13.4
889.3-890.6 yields -0.23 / 15.6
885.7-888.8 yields -0.17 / 14.6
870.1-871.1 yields -0.04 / 12.8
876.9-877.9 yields -0.24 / 15.4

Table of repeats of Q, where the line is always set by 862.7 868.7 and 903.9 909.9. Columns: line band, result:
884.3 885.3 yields -0.17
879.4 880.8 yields -0.13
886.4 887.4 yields -0.06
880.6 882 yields -0.16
